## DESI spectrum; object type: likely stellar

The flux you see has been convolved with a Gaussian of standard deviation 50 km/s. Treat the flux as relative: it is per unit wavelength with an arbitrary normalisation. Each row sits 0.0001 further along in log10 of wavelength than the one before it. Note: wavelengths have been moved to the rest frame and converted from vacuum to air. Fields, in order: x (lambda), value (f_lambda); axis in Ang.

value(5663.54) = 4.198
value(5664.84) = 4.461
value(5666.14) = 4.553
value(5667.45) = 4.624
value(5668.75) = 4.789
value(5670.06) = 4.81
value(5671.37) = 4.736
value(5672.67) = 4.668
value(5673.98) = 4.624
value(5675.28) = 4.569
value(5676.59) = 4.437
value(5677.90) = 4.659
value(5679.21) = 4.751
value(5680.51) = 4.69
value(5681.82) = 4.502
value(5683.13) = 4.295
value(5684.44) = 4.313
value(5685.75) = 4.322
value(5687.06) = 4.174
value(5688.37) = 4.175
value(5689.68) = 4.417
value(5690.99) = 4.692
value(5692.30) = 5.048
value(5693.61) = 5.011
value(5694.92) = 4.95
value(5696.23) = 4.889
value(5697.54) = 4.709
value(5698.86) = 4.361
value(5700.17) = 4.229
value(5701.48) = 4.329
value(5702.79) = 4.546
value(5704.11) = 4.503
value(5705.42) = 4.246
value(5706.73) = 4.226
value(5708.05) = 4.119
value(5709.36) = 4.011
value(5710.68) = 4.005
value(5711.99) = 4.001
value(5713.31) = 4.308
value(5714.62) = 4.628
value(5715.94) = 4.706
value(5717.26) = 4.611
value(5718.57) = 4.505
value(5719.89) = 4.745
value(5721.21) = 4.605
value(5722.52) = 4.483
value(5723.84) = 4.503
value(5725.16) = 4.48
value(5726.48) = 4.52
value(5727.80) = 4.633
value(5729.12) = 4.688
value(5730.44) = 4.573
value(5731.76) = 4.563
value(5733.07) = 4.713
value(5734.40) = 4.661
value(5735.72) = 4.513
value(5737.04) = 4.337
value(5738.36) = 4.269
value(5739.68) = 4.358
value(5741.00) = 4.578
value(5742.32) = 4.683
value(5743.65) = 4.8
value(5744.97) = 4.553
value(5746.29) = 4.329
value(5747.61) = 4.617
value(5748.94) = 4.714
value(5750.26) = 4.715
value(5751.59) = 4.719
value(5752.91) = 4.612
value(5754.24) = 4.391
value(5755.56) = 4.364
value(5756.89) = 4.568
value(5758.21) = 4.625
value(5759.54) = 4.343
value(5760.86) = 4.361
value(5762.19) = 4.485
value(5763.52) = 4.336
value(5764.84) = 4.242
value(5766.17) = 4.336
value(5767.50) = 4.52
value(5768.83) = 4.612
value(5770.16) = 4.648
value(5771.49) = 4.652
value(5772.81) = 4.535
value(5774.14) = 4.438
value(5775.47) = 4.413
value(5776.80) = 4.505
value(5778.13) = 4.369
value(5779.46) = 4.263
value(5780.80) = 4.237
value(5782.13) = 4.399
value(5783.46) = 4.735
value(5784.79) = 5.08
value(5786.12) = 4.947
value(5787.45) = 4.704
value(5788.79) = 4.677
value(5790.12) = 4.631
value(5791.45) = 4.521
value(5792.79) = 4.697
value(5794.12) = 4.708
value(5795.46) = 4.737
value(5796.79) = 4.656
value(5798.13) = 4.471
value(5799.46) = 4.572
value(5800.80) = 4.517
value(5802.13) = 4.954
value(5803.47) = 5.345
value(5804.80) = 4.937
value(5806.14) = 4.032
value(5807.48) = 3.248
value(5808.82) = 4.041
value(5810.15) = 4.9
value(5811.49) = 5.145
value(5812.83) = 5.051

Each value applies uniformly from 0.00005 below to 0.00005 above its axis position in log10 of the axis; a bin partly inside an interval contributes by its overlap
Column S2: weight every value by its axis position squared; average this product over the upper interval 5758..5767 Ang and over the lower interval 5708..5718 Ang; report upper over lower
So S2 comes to 1.03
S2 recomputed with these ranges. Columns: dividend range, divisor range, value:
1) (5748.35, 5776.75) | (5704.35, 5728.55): 1.04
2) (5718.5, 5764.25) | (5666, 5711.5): 1.03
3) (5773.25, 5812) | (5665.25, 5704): 1.04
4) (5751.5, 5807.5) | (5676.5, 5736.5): 1.04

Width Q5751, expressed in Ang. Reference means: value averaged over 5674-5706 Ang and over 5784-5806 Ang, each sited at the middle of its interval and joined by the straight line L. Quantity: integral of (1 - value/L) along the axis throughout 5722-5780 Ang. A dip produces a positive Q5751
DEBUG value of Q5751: 1.8 Ang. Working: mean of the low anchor 4.54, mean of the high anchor 4.74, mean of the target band 4.51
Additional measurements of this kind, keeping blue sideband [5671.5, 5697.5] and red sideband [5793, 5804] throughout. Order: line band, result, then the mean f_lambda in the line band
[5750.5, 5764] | 0.6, 4.49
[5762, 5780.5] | 1.0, 4.45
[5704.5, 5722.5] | 1.0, 4.37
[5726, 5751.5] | 0.5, 4.57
